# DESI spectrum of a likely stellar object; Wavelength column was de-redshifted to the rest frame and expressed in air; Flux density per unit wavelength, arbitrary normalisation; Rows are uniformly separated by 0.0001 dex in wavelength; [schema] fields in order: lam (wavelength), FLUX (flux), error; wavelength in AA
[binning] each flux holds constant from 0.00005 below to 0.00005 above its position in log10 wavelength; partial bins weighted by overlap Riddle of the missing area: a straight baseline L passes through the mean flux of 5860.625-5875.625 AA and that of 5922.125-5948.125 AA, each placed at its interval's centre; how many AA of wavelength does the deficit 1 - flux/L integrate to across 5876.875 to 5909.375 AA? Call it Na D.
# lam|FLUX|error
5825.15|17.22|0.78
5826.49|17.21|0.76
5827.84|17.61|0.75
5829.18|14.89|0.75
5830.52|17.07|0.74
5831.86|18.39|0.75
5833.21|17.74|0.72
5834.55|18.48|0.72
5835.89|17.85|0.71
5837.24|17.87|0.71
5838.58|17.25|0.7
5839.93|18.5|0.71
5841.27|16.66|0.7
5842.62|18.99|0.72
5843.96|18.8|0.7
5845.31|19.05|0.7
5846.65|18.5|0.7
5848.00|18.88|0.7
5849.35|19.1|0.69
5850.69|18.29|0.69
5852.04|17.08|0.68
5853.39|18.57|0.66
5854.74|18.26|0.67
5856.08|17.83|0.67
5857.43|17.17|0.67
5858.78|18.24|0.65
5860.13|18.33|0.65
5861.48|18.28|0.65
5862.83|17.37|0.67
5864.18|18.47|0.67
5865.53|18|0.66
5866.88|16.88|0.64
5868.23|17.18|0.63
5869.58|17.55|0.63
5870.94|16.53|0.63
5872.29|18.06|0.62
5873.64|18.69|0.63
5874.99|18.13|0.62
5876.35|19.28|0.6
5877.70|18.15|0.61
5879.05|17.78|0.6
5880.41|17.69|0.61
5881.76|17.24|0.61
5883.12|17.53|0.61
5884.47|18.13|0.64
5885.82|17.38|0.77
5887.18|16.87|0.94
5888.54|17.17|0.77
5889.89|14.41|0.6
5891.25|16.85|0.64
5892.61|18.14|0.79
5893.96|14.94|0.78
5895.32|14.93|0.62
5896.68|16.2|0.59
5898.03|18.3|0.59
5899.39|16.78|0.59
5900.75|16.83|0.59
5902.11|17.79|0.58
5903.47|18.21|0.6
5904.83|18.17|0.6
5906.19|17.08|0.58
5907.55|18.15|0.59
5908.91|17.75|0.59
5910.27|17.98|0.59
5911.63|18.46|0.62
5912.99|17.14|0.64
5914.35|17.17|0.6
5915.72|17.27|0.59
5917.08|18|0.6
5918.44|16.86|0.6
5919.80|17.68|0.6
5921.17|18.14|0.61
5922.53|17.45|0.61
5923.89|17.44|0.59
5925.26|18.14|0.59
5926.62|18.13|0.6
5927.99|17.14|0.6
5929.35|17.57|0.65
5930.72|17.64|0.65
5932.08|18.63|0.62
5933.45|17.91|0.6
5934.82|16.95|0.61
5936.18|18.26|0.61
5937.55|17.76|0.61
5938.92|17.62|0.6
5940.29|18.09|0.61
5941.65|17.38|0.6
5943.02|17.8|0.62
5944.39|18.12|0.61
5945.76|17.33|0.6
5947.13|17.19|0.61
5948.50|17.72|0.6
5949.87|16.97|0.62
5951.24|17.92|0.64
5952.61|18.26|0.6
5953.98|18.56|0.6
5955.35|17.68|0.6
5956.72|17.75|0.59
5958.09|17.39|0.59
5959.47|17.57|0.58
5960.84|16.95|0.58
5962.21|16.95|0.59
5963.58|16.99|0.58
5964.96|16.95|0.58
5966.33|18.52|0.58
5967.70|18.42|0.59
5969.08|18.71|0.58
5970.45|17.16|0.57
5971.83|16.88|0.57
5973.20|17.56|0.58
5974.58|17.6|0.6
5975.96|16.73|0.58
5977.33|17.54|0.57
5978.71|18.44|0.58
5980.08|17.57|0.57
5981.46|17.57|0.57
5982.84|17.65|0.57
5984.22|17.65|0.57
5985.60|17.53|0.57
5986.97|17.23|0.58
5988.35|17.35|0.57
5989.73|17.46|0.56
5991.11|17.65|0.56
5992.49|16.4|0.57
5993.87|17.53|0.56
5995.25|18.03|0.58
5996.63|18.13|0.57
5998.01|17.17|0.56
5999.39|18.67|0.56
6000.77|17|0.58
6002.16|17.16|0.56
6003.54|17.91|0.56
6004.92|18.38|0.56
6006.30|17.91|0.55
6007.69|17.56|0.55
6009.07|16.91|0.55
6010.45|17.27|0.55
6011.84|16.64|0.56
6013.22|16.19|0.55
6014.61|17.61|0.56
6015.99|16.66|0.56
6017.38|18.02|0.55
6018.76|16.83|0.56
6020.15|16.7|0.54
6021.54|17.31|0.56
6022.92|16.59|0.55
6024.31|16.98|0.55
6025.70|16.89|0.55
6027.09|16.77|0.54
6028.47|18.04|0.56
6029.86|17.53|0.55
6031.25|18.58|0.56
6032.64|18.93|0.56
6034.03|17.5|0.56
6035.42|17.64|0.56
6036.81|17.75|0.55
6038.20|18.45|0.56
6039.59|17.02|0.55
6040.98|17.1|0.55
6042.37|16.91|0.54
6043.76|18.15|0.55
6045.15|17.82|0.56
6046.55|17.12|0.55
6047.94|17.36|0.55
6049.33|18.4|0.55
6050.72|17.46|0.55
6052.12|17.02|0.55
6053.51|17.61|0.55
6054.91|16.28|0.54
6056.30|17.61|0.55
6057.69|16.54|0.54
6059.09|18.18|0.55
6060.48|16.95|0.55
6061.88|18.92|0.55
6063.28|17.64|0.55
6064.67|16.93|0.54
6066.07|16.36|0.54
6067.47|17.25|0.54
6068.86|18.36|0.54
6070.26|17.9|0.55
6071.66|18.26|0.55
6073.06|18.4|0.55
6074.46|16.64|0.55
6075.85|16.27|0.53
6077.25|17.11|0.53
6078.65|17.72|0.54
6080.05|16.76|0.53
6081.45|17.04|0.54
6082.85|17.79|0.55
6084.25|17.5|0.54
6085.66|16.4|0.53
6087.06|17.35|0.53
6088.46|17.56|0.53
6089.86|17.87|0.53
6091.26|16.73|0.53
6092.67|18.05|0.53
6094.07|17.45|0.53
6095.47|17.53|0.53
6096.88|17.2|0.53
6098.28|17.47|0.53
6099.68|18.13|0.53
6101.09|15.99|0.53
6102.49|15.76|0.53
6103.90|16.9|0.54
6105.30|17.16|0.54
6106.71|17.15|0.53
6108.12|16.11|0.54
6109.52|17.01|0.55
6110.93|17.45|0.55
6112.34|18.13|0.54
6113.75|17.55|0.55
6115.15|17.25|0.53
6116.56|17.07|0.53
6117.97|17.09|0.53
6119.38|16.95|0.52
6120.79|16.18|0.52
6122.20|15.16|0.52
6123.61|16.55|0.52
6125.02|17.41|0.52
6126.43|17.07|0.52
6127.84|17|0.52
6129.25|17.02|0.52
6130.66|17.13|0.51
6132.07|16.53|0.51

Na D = 1.0 AA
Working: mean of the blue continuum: 17.7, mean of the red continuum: 17.7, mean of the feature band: 17.2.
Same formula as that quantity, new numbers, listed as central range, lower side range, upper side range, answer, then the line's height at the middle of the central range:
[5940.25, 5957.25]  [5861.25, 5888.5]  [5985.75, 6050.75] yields -0.1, 17.6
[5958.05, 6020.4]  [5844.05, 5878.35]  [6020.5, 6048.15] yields 0.7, 17.7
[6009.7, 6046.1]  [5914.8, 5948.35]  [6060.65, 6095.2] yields 0.3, 17.5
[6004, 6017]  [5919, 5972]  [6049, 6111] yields 0.2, 17.5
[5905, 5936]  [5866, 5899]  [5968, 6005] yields -0.6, 17.4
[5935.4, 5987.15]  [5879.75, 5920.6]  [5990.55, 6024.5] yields -1.0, 17.3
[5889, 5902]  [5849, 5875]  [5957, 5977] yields 1.0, 17.7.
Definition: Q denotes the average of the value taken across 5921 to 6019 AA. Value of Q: 17.6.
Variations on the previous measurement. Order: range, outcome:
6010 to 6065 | 17.4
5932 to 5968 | 17.7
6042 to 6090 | 17.4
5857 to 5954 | 17.6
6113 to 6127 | 16.8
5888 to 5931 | 17.3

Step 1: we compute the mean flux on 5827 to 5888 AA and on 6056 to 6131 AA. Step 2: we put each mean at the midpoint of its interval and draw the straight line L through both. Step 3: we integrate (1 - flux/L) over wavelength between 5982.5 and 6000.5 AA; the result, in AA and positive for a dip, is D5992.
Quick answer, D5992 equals -0.1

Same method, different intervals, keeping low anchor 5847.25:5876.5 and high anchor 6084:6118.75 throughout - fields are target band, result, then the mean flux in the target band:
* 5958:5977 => 0.2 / 17.5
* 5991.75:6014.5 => 0.1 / 17.4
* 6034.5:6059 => -0.1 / 17.4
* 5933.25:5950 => 0.1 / 17.6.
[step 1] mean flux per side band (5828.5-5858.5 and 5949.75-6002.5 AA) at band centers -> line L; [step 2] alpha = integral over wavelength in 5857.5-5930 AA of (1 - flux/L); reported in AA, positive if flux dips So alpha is 1.3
